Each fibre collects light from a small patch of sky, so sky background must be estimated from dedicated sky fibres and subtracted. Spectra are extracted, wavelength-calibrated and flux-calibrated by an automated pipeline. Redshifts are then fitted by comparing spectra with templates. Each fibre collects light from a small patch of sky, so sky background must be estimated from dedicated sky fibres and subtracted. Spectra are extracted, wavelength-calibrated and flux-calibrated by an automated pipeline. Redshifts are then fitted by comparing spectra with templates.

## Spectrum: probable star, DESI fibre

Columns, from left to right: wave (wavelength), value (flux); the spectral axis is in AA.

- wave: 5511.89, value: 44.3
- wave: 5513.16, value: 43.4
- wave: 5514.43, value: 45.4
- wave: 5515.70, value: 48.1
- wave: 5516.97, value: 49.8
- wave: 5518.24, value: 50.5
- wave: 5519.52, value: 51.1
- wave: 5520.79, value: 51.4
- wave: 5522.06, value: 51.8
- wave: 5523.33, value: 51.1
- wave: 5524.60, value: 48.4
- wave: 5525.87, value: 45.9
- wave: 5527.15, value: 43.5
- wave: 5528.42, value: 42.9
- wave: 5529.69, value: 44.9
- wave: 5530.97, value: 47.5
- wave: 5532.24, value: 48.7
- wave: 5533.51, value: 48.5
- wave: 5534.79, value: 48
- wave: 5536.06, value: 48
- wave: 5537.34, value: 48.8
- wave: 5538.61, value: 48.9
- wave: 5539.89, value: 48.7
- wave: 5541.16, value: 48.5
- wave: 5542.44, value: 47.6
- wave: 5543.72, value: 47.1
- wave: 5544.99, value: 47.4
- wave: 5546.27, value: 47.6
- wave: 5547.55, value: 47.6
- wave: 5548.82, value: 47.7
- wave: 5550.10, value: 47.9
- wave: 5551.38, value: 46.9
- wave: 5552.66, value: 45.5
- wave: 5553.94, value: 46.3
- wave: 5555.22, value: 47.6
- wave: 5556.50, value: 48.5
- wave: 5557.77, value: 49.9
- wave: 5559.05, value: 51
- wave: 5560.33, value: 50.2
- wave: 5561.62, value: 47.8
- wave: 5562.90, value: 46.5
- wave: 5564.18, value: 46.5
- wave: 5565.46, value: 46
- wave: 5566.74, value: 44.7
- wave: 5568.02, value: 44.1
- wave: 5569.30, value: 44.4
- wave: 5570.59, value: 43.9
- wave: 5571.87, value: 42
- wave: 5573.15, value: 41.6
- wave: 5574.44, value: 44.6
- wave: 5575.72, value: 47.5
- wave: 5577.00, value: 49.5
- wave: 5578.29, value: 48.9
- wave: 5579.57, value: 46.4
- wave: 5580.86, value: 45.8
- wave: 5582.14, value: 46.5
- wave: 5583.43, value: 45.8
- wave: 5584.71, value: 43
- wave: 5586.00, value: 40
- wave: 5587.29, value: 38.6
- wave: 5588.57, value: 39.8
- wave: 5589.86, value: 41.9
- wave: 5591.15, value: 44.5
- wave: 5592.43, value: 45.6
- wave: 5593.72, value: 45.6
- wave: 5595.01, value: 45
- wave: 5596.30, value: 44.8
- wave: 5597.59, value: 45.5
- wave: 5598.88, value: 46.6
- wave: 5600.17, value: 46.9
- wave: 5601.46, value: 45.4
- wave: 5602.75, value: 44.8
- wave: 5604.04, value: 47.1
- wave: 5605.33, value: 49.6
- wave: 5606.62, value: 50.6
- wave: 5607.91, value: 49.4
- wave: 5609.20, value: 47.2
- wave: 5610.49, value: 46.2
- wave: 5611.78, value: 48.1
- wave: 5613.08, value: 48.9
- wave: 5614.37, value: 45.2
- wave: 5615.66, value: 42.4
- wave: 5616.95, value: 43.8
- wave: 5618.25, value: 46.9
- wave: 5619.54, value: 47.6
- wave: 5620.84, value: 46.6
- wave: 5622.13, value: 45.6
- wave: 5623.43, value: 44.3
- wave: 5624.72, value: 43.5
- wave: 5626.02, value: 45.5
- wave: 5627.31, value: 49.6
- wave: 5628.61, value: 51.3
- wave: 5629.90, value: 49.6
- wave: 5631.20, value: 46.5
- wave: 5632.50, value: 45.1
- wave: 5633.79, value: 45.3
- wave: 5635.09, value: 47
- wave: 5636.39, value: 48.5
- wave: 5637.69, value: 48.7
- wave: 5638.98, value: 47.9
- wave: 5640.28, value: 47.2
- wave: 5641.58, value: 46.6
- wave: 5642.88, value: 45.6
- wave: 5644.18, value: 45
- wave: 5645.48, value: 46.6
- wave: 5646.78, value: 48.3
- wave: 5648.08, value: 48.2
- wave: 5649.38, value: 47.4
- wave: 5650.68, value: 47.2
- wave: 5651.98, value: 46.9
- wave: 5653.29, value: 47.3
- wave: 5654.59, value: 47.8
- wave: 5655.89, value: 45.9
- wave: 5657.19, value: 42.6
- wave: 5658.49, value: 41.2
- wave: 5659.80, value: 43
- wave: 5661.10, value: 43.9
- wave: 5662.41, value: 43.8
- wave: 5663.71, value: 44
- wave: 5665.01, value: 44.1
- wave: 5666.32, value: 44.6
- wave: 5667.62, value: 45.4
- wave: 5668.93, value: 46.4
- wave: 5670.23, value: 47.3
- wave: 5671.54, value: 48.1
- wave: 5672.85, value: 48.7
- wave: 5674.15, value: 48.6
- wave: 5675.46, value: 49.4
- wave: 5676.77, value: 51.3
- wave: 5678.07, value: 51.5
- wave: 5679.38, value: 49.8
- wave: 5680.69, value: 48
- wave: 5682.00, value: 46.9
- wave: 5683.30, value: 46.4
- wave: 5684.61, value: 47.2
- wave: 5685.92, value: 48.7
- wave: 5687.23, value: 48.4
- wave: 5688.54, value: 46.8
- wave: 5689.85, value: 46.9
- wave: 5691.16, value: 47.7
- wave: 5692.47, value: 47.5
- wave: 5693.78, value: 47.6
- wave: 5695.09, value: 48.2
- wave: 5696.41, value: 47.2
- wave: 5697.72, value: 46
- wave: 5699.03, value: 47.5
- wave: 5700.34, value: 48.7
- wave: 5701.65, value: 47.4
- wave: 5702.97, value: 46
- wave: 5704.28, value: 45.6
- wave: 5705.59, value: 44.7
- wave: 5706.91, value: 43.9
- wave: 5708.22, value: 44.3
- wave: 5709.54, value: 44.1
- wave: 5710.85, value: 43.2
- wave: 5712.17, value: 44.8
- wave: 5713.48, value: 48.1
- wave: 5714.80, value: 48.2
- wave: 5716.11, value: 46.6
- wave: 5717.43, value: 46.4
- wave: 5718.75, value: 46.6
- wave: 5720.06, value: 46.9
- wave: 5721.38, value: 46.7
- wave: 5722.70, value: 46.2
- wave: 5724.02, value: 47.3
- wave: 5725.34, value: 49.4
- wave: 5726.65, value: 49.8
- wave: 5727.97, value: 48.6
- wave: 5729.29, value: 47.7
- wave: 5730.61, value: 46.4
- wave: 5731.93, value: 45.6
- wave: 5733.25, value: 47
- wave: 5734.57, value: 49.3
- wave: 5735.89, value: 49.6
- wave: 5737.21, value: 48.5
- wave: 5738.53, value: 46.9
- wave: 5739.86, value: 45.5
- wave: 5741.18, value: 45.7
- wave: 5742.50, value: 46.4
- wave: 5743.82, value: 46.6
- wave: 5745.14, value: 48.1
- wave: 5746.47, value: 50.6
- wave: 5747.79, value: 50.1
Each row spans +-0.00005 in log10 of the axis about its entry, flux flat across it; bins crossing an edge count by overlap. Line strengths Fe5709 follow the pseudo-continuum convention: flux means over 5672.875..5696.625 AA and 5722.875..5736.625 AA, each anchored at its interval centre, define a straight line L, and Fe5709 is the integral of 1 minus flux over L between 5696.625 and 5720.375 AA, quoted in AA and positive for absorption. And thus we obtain 1.02 AA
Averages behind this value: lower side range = 48.3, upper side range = 48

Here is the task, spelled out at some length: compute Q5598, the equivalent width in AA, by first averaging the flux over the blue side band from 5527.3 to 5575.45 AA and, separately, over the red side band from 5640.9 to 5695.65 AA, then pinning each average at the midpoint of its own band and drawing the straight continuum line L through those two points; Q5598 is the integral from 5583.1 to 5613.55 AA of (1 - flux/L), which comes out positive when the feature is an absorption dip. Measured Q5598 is 0.9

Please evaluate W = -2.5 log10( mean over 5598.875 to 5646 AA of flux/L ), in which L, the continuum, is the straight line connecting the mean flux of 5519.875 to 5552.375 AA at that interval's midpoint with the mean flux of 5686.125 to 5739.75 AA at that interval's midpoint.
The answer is 0.01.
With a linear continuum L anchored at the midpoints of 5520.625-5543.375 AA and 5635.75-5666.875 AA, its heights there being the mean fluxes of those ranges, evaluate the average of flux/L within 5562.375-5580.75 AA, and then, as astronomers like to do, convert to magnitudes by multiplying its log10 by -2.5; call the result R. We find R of 0.04 mag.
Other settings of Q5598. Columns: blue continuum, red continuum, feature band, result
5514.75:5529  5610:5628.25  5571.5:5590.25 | 1.1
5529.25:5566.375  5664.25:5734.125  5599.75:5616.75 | 0.2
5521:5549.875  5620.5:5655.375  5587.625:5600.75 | 0.8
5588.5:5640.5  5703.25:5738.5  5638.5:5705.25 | -0.3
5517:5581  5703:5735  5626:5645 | -0.2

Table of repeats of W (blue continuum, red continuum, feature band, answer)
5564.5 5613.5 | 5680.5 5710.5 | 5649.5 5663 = 0.03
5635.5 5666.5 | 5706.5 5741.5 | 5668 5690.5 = -0.04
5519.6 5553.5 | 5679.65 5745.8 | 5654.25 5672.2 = 0.06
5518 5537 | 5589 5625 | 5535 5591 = 0.02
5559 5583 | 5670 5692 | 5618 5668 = 0.03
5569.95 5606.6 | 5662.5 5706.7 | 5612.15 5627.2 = 0.00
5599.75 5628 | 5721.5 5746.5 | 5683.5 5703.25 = -0.01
